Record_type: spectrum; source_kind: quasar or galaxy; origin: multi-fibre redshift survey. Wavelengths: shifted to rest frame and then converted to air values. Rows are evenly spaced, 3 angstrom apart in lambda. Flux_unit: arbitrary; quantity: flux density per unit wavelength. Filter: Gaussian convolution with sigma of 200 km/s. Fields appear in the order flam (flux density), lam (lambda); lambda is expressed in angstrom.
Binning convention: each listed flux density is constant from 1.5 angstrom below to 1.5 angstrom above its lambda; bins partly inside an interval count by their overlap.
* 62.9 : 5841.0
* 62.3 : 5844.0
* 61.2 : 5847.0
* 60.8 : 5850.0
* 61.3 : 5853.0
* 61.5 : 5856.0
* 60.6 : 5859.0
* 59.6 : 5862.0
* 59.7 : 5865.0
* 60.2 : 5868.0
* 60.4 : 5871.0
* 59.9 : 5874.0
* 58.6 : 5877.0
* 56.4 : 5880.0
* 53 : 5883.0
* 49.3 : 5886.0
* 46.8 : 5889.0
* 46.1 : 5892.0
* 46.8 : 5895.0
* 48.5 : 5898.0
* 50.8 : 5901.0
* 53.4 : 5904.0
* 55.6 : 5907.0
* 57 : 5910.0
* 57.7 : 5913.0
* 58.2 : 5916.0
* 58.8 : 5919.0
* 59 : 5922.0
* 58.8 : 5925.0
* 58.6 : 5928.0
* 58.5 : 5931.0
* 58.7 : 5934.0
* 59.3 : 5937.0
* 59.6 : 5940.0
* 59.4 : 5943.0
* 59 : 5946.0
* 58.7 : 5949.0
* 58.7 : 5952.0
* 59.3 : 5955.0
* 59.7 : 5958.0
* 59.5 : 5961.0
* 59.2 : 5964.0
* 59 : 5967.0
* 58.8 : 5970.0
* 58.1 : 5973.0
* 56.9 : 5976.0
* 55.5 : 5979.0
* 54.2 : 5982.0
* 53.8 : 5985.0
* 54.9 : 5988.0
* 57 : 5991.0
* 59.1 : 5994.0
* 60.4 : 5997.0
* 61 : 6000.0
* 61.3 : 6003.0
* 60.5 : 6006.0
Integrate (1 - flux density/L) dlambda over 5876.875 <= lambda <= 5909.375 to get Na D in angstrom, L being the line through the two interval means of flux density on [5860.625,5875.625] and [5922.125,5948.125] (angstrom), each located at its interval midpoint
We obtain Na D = 4.6 angstrom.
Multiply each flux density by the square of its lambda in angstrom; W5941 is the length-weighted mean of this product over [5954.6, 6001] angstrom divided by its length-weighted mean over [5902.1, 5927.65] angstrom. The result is 1.0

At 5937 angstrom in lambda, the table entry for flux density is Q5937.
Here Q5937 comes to 59.3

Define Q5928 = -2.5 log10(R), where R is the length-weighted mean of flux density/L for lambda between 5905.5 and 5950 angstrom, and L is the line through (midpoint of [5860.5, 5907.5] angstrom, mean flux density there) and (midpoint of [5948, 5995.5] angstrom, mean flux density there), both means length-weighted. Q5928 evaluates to -0.05 mag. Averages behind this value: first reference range 54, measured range 58.5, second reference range 57.6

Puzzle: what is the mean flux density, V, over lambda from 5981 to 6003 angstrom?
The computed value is 57.5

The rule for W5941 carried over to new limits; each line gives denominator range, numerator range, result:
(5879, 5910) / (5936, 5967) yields 1.19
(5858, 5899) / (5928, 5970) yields 1.11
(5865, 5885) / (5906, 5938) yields 1.02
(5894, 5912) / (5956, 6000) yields 1.13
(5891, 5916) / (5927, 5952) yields 1.14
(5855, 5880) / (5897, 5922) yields 0.94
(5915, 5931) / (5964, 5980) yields 1.00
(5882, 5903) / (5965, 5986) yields 1.20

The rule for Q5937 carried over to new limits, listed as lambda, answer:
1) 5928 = 58.6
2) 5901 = 50.8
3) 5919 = 58.8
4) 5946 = 59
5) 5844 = 62.3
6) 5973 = 58.1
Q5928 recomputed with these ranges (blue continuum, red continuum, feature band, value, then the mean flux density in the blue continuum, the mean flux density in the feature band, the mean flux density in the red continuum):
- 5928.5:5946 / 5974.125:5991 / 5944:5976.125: -0.03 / 59.1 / 58.9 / 55.3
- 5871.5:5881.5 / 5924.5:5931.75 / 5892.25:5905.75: 0.18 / 58.5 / 49.6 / 58.6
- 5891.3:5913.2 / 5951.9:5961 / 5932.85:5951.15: -0.03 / 51.9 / 59.1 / 59.4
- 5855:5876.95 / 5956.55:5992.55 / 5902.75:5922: 0.04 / 60.1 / 57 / 57.2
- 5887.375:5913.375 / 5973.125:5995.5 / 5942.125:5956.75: -0.10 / 51.1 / 59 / 56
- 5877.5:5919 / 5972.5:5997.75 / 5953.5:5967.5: -0.07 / 52.7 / 59.4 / 56.5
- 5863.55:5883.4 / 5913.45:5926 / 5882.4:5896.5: 0.21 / 58.6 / 48.1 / 58.6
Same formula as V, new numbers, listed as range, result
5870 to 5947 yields 55.6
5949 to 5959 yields 59.1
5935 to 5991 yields 58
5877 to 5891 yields 52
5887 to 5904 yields 48.3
